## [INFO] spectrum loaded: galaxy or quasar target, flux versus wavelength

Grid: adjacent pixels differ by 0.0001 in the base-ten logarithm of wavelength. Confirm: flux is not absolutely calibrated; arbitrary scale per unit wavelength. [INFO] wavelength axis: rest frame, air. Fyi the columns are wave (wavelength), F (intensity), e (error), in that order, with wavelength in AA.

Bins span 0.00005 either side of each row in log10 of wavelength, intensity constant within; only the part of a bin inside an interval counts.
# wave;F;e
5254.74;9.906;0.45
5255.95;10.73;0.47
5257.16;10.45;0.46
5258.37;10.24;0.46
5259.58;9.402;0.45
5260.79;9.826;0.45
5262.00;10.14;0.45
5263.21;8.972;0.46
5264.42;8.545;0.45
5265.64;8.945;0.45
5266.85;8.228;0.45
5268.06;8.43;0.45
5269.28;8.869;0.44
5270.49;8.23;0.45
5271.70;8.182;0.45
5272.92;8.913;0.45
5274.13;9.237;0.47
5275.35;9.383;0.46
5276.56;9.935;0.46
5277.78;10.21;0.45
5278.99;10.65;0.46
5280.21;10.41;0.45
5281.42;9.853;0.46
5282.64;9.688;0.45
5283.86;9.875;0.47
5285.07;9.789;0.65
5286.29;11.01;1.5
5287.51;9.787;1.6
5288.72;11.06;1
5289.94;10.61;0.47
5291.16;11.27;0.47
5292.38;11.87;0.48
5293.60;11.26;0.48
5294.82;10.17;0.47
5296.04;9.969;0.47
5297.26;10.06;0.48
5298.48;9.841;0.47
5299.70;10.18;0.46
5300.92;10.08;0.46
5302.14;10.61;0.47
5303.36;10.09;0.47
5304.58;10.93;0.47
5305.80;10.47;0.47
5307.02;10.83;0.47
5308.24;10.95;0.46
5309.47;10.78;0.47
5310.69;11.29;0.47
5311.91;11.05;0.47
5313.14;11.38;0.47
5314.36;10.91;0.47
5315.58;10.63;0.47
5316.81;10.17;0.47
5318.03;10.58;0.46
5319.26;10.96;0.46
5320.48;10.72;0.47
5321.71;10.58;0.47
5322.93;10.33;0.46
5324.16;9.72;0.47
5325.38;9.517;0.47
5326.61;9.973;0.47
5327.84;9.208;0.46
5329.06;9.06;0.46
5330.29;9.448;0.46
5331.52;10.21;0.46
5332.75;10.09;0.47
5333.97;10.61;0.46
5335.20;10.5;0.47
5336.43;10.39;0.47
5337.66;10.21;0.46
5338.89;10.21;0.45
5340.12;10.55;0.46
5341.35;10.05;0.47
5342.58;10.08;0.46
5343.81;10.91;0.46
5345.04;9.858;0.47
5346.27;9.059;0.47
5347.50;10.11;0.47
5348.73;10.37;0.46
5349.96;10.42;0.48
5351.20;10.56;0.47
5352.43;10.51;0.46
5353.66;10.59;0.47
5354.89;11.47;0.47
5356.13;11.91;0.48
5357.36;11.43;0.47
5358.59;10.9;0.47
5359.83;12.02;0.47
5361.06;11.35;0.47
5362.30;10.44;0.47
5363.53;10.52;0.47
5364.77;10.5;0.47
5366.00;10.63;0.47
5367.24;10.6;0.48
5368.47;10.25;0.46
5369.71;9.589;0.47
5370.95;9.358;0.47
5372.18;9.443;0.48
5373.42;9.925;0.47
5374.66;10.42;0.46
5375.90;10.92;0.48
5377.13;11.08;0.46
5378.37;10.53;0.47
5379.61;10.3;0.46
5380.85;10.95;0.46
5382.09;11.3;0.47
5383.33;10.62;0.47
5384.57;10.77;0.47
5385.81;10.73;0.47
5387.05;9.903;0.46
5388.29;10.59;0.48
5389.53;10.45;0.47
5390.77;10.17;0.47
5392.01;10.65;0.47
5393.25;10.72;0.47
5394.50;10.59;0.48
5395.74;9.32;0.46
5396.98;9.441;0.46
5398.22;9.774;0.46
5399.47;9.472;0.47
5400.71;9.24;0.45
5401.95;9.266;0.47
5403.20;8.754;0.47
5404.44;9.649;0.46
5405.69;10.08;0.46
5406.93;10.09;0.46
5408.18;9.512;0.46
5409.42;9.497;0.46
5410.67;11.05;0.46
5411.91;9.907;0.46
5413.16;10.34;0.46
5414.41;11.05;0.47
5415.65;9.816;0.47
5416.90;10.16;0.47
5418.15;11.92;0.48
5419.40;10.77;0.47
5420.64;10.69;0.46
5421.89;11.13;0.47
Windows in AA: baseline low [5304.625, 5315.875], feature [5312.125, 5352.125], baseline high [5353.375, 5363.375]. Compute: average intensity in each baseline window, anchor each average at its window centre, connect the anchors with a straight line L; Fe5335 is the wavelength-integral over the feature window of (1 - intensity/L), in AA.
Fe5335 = 3.02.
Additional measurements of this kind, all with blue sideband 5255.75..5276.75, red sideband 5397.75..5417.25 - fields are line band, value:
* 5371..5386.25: -1.3 AA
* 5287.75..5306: -2.3 AA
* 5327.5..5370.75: -3.7 AA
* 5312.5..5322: -1.3 AA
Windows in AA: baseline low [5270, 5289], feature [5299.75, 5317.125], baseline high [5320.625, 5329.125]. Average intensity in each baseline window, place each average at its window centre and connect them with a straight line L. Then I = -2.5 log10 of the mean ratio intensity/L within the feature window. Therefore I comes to -0.09 mag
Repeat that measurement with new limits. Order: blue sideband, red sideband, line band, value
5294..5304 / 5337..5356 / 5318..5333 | 0.03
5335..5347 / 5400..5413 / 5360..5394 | -0.06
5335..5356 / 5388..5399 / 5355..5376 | -0.03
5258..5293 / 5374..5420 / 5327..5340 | 0.00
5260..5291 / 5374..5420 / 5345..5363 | -0.08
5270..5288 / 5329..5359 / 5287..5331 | -0.05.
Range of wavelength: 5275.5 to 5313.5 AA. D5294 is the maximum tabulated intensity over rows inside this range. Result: 11.87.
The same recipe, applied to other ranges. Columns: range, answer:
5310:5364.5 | 12.02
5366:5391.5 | 11.3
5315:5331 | 10.96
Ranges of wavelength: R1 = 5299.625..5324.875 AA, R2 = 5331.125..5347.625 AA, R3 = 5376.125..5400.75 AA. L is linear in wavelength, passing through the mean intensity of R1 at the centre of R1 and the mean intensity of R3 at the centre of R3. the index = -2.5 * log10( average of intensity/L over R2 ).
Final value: 0.04 mag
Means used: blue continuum 10.6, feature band 10.2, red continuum 10.4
